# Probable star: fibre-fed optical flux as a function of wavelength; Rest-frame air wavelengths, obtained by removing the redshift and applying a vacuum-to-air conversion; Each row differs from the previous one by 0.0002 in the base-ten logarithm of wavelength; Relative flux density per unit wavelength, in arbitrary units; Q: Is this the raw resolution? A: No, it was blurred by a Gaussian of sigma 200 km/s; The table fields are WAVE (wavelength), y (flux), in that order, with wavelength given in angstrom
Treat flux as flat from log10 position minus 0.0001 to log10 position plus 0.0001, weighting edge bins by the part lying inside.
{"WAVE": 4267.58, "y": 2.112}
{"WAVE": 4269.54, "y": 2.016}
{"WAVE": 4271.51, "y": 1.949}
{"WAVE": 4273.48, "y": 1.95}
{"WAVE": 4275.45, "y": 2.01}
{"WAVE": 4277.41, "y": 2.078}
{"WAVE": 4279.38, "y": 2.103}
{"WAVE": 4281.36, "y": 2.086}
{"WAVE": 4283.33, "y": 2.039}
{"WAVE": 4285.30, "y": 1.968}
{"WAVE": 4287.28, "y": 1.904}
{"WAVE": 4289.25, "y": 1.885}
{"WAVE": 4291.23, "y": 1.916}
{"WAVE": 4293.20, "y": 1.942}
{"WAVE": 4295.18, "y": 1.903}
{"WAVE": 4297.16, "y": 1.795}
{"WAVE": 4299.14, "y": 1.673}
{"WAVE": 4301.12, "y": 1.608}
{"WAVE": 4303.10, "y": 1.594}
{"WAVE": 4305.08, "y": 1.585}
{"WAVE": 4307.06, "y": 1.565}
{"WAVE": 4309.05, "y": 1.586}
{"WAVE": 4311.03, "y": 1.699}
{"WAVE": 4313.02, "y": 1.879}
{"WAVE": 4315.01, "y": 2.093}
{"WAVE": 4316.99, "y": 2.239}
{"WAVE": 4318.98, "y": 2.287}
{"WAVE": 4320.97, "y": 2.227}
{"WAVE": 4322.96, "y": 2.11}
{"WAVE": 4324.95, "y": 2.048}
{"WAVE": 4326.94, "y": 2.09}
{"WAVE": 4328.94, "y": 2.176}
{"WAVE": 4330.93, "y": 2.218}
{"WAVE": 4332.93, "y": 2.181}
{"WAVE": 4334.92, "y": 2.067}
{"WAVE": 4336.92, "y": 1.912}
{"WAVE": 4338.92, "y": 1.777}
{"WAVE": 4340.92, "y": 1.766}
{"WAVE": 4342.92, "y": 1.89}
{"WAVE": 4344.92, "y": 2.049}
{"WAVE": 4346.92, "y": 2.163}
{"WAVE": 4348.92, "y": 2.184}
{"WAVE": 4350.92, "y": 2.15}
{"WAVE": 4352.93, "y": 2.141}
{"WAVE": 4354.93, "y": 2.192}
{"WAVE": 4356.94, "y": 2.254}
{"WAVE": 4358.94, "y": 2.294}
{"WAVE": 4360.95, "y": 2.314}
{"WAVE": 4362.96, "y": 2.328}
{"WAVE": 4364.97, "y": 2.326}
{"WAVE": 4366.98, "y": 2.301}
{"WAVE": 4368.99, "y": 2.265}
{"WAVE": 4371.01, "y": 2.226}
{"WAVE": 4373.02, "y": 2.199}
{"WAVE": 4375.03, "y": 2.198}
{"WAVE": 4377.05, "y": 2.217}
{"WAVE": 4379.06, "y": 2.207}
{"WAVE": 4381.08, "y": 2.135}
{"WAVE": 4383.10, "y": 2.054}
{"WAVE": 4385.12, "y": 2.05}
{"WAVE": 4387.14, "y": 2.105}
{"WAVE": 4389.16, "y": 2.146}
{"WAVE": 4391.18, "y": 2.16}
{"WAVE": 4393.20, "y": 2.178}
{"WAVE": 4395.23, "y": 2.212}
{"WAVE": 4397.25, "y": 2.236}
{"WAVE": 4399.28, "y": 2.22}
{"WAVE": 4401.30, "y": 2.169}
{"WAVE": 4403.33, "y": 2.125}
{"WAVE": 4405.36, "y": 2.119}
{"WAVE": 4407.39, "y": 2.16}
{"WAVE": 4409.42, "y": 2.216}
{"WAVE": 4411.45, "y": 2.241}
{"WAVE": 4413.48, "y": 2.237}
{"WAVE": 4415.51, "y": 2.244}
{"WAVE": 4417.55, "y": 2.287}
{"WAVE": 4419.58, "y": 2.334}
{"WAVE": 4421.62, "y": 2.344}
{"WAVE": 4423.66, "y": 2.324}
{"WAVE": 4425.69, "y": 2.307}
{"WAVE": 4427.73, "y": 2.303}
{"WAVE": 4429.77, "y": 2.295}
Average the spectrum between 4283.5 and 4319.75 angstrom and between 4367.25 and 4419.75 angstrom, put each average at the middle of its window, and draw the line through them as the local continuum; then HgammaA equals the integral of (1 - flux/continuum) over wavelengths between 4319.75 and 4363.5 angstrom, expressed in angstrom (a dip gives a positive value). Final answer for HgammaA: -2.6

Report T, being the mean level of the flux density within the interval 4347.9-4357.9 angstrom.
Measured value 2.18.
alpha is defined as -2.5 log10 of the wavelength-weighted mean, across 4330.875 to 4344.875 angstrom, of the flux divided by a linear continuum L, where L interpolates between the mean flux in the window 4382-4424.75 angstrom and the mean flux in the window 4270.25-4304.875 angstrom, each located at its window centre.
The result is 0.037 mag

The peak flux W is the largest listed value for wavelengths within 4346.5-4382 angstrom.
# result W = 2.328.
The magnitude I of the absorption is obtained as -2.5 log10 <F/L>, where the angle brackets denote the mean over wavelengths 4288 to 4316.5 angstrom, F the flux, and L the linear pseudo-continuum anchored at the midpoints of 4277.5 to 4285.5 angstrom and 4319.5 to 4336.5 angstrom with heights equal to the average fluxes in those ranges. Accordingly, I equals 0.18 mag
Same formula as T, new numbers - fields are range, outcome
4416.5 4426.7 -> 2.32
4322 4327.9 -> 2.08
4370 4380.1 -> 2.21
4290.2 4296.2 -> 1.92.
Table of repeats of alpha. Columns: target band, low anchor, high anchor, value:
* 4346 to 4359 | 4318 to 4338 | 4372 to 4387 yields -0.03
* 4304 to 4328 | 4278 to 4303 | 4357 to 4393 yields 0.02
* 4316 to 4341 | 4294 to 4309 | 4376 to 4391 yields -0.15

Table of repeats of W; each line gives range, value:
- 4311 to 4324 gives 2.287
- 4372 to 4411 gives 2.236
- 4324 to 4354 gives 2.218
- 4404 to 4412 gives 2.241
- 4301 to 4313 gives 1.699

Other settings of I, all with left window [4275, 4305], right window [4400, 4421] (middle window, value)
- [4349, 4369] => -0.09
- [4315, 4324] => -0.12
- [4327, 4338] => -0.05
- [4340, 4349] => 0.02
